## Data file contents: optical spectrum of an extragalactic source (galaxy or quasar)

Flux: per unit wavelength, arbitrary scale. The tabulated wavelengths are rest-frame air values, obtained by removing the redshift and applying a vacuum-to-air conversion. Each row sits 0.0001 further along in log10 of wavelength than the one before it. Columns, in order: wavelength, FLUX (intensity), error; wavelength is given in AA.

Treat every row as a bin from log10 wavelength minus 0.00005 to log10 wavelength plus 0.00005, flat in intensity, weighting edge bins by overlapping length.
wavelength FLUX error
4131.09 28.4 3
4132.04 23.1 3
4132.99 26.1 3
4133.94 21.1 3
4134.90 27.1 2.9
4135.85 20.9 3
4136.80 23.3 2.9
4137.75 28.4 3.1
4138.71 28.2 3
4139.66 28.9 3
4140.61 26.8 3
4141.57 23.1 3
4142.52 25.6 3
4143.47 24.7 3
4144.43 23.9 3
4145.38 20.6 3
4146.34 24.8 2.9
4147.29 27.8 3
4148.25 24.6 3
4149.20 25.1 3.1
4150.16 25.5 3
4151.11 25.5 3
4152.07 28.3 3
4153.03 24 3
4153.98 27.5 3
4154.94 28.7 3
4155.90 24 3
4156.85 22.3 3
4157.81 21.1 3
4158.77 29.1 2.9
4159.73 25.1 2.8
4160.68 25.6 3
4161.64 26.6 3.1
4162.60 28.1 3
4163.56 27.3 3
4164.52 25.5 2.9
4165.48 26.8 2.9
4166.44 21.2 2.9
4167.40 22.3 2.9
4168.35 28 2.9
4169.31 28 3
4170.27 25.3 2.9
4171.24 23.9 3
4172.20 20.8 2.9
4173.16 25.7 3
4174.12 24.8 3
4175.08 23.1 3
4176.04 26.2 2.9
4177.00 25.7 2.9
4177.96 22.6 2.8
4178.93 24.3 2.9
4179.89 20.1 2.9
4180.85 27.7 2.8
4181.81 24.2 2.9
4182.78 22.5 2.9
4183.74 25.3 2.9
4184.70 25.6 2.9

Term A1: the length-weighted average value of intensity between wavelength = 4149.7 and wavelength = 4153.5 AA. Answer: 25.8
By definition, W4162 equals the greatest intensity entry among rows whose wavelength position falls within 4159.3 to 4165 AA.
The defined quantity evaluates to 28.1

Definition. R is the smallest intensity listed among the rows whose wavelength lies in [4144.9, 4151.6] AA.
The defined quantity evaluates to 20.6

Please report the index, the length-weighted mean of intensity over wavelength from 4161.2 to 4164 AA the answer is 27.3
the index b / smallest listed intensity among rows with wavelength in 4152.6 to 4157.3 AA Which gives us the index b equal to 22.3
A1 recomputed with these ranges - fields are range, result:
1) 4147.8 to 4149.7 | 24.9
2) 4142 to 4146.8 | 23.9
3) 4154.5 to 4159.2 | 25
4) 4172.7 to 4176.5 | 25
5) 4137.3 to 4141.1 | 28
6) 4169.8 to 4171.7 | 24.5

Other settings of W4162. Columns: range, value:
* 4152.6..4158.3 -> 28.7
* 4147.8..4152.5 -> 28.3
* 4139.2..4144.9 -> 28.9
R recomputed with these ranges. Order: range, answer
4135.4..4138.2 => 20.9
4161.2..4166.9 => 21.2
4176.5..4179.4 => 22.6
